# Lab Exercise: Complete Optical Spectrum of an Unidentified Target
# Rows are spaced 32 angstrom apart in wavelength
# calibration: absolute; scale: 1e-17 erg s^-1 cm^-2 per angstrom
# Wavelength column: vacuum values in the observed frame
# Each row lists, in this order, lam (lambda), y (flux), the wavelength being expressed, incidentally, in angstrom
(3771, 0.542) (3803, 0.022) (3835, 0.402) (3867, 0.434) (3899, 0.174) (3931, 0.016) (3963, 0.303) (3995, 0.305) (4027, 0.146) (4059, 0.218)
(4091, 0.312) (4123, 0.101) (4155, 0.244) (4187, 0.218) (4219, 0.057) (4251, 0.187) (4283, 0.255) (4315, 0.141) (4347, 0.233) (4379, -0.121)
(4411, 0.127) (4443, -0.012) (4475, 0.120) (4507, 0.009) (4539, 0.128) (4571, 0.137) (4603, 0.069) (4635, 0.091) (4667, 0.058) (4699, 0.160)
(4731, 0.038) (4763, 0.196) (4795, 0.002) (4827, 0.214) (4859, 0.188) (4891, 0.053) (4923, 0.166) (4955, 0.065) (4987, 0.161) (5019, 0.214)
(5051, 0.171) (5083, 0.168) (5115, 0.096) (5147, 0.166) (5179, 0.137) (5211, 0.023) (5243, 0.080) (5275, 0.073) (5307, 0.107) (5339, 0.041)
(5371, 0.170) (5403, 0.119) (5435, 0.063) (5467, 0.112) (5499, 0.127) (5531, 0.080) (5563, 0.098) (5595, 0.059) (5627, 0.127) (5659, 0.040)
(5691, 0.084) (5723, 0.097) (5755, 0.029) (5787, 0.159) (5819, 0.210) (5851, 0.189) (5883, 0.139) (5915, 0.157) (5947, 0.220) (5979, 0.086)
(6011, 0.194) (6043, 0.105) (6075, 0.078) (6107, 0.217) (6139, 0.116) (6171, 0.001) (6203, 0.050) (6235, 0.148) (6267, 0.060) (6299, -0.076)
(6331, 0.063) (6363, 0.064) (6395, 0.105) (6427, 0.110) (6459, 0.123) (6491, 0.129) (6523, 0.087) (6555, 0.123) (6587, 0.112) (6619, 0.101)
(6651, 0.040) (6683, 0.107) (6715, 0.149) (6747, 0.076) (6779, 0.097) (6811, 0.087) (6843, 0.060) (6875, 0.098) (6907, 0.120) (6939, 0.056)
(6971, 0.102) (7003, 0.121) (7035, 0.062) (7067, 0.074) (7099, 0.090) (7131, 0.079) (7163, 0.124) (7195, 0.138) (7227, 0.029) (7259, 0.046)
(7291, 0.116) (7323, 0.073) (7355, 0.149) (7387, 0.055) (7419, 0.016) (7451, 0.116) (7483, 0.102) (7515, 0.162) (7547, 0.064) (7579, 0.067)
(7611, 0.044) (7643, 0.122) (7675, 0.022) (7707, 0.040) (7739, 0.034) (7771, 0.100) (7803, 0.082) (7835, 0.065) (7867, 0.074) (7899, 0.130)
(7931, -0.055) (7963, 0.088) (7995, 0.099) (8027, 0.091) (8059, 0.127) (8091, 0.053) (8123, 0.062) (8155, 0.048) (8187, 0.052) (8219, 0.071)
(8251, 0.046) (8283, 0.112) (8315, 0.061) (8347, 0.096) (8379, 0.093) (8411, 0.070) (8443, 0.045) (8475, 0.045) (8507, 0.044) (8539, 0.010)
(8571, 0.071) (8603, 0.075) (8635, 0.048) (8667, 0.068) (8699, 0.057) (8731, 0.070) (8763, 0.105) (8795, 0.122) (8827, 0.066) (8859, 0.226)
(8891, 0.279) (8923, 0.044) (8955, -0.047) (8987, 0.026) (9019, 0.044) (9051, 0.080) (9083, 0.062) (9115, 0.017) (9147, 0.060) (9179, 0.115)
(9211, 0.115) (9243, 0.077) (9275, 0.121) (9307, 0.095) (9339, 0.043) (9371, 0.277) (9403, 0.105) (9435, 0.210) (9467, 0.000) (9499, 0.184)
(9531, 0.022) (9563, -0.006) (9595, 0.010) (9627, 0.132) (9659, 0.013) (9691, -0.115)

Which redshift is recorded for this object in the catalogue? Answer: 1.380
